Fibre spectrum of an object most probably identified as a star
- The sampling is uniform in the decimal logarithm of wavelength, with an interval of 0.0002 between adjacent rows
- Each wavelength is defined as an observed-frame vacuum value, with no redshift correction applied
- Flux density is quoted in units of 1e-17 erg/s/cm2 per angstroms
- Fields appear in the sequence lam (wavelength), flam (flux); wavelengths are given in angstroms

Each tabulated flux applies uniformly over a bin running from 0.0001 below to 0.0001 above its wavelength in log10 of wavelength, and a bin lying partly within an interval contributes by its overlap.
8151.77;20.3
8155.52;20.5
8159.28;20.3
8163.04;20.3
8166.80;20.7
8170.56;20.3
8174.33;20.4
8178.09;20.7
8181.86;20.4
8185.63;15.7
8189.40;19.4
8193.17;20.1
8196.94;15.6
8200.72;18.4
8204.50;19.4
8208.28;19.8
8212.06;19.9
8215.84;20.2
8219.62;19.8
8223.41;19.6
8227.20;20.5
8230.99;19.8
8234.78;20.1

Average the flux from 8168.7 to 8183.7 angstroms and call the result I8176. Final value 20.4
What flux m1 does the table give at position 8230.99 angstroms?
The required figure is 19.8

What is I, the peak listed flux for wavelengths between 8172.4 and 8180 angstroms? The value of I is 20.7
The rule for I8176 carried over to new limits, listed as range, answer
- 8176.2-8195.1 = 19.3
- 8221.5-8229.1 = 20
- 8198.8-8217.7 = 19.5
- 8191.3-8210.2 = 18.7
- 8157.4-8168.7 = 20.4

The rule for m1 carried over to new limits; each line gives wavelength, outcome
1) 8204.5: 19.4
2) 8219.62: 19.8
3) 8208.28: 19.8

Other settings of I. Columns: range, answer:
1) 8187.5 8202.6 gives 20.1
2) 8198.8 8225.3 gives 20.2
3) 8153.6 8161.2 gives 20.5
